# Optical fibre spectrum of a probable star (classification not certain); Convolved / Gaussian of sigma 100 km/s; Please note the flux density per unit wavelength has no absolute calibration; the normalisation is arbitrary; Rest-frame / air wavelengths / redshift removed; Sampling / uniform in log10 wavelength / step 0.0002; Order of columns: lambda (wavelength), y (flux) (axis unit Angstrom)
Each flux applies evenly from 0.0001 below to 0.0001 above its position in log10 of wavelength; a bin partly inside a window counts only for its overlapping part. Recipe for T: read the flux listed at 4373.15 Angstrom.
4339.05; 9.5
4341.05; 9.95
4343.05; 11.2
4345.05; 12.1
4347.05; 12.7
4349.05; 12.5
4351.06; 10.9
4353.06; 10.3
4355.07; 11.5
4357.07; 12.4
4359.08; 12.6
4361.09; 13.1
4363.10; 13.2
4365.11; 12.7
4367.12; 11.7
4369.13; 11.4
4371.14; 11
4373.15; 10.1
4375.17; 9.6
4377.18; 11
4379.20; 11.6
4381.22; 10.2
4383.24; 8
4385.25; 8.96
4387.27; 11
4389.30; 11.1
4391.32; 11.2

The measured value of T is 10.1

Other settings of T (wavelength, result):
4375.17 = 9.6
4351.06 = 10.9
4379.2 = 11.6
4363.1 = 13.2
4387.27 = 11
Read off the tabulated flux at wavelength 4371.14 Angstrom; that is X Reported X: 11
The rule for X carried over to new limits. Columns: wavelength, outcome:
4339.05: 9.5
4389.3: 11.1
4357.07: 12.4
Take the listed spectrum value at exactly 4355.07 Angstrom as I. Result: 11.5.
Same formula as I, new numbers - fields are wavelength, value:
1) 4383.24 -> 8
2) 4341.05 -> 9.95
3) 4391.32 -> 11.2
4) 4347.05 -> 12.7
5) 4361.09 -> 13.1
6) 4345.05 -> 12.1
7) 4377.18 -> 11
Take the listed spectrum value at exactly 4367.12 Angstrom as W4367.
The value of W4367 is 11.7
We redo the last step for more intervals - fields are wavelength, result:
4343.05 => 11.2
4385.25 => 8.96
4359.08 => 12.6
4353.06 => 10.3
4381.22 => 10.2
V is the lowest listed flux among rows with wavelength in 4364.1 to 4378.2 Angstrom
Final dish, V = 9.6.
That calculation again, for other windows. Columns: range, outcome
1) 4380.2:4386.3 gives 8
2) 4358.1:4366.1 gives 12.6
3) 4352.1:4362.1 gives 10.3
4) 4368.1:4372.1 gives 11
